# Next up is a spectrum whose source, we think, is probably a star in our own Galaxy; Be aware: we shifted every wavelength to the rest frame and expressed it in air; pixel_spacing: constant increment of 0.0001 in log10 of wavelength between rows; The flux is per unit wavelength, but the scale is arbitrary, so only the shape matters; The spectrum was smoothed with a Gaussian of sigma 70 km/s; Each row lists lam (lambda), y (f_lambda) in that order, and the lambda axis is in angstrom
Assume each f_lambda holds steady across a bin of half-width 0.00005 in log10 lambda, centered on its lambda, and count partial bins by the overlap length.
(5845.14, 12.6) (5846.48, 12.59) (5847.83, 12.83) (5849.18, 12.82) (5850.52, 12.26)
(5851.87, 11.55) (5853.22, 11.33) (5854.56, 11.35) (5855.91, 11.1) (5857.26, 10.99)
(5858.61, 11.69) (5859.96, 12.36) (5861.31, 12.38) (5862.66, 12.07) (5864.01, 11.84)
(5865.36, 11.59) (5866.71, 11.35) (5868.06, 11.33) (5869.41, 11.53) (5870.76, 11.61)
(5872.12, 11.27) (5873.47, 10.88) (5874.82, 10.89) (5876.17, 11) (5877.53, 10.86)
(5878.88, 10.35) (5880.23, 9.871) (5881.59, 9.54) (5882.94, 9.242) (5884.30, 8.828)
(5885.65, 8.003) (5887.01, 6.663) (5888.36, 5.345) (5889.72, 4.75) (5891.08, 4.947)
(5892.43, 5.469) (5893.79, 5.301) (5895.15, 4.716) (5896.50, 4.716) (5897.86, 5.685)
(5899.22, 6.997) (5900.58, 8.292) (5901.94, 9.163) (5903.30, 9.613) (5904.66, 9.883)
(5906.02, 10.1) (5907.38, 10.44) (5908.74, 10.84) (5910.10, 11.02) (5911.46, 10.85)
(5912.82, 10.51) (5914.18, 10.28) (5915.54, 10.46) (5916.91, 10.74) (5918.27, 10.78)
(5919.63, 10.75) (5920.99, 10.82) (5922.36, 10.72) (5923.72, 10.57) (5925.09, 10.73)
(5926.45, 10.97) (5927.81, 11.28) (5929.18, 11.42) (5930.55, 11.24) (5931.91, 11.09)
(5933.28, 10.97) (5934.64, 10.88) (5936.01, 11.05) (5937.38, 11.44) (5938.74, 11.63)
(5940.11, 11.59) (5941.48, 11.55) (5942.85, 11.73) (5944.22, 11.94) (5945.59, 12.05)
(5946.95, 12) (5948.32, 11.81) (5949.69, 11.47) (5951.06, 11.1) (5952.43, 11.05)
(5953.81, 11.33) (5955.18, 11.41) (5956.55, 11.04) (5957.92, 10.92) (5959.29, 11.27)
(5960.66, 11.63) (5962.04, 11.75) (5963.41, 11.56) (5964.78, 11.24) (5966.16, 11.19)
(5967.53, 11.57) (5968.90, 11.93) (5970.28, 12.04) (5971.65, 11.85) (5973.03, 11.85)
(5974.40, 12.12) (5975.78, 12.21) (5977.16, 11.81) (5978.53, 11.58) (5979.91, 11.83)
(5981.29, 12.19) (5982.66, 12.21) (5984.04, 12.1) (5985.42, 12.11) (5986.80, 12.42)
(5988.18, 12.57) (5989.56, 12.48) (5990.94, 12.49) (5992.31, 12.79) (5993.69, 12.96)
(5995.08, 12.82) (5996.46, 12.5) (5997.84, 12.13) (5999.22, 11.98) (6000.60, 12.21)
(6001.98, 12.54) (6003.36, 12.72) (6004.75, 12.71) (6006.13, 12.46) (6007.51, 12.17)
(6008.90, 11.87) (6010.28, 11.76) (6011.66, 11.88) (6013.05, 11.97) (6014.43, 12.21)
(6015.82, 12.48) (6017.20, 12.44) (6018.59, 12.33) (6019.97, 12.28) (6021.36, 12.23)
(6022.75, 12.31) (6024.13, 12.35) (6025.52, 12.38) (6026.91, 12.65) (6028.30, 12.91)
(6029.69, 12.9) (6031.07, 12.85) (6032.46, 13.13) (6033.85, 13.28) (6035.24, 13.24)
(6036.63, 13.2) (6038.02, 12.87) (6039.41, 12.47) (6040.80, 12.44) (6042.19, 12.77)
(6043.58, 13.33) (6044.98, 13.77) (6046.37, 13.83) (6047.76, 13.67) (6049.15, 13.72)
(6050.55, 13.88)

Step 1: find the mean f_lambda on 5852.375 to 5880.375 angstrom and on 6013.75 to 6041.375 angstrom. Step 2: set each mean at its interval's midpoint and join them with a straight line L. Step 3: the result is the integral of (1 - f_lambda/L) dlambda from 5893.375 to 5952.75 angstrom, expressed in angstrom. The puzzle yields 7.6 angstrom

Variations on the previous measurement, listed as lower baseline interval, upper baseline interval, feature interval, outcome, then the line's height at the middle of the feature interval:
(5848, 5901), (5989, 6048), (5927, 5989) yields -1.54 angstrom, 11.3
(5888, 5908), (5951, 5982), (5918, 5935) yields -3.84 angstrom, 8.94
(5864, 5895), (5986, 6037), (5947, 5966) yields -0.50 angstrom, 11.1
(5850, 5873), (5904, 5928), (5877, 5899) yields 7.99 angstrom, 11.1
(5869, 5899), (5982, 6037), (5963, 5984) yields -1.08 angstrom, 11.2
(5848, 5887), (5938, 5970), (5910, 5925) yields 0.84 angstrom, 11.3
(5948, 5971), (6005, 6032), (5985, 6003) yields -0.76 angstrom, 12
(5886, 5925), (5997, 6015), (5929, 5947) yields -3.08 angstrom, 9.78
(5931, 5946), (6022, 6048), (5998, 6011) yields 0.22 angstrom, 12.5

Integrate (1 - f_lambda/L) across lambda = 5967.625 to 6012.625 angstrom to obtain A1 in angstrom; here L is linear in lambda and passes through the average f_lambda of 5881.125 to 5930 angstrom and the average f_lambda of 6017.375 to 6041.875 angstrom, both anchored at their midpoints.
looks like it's -2.9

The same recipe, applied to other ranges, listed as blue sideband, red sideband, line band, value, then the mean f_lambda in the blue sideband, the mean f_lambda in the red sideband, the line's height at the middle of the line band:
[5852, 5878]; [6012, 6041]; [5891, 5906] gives 6.0 angstrom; 11.4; 12.6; 11.7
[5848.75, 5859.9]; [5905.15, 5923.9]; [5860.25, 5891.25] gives 3.8 angstrom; 11.7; 10.6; 11.3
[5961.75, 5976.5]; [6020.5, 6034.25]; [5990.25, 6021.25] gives 0.0 angstrom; 11.8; 12.7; 12.3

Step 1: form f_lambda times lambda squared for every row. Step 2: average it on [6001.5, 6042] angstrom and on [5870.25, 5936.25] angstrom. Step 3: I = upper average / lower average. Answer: 1.38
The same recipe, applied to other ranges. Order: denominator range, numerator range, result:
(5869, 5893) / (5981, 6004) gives 1.45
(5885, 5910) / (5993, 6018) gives 1.73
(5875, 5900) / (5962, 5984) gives 1.64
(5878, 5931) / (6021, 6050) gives 1.50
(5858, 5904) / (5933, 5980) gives 1.30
